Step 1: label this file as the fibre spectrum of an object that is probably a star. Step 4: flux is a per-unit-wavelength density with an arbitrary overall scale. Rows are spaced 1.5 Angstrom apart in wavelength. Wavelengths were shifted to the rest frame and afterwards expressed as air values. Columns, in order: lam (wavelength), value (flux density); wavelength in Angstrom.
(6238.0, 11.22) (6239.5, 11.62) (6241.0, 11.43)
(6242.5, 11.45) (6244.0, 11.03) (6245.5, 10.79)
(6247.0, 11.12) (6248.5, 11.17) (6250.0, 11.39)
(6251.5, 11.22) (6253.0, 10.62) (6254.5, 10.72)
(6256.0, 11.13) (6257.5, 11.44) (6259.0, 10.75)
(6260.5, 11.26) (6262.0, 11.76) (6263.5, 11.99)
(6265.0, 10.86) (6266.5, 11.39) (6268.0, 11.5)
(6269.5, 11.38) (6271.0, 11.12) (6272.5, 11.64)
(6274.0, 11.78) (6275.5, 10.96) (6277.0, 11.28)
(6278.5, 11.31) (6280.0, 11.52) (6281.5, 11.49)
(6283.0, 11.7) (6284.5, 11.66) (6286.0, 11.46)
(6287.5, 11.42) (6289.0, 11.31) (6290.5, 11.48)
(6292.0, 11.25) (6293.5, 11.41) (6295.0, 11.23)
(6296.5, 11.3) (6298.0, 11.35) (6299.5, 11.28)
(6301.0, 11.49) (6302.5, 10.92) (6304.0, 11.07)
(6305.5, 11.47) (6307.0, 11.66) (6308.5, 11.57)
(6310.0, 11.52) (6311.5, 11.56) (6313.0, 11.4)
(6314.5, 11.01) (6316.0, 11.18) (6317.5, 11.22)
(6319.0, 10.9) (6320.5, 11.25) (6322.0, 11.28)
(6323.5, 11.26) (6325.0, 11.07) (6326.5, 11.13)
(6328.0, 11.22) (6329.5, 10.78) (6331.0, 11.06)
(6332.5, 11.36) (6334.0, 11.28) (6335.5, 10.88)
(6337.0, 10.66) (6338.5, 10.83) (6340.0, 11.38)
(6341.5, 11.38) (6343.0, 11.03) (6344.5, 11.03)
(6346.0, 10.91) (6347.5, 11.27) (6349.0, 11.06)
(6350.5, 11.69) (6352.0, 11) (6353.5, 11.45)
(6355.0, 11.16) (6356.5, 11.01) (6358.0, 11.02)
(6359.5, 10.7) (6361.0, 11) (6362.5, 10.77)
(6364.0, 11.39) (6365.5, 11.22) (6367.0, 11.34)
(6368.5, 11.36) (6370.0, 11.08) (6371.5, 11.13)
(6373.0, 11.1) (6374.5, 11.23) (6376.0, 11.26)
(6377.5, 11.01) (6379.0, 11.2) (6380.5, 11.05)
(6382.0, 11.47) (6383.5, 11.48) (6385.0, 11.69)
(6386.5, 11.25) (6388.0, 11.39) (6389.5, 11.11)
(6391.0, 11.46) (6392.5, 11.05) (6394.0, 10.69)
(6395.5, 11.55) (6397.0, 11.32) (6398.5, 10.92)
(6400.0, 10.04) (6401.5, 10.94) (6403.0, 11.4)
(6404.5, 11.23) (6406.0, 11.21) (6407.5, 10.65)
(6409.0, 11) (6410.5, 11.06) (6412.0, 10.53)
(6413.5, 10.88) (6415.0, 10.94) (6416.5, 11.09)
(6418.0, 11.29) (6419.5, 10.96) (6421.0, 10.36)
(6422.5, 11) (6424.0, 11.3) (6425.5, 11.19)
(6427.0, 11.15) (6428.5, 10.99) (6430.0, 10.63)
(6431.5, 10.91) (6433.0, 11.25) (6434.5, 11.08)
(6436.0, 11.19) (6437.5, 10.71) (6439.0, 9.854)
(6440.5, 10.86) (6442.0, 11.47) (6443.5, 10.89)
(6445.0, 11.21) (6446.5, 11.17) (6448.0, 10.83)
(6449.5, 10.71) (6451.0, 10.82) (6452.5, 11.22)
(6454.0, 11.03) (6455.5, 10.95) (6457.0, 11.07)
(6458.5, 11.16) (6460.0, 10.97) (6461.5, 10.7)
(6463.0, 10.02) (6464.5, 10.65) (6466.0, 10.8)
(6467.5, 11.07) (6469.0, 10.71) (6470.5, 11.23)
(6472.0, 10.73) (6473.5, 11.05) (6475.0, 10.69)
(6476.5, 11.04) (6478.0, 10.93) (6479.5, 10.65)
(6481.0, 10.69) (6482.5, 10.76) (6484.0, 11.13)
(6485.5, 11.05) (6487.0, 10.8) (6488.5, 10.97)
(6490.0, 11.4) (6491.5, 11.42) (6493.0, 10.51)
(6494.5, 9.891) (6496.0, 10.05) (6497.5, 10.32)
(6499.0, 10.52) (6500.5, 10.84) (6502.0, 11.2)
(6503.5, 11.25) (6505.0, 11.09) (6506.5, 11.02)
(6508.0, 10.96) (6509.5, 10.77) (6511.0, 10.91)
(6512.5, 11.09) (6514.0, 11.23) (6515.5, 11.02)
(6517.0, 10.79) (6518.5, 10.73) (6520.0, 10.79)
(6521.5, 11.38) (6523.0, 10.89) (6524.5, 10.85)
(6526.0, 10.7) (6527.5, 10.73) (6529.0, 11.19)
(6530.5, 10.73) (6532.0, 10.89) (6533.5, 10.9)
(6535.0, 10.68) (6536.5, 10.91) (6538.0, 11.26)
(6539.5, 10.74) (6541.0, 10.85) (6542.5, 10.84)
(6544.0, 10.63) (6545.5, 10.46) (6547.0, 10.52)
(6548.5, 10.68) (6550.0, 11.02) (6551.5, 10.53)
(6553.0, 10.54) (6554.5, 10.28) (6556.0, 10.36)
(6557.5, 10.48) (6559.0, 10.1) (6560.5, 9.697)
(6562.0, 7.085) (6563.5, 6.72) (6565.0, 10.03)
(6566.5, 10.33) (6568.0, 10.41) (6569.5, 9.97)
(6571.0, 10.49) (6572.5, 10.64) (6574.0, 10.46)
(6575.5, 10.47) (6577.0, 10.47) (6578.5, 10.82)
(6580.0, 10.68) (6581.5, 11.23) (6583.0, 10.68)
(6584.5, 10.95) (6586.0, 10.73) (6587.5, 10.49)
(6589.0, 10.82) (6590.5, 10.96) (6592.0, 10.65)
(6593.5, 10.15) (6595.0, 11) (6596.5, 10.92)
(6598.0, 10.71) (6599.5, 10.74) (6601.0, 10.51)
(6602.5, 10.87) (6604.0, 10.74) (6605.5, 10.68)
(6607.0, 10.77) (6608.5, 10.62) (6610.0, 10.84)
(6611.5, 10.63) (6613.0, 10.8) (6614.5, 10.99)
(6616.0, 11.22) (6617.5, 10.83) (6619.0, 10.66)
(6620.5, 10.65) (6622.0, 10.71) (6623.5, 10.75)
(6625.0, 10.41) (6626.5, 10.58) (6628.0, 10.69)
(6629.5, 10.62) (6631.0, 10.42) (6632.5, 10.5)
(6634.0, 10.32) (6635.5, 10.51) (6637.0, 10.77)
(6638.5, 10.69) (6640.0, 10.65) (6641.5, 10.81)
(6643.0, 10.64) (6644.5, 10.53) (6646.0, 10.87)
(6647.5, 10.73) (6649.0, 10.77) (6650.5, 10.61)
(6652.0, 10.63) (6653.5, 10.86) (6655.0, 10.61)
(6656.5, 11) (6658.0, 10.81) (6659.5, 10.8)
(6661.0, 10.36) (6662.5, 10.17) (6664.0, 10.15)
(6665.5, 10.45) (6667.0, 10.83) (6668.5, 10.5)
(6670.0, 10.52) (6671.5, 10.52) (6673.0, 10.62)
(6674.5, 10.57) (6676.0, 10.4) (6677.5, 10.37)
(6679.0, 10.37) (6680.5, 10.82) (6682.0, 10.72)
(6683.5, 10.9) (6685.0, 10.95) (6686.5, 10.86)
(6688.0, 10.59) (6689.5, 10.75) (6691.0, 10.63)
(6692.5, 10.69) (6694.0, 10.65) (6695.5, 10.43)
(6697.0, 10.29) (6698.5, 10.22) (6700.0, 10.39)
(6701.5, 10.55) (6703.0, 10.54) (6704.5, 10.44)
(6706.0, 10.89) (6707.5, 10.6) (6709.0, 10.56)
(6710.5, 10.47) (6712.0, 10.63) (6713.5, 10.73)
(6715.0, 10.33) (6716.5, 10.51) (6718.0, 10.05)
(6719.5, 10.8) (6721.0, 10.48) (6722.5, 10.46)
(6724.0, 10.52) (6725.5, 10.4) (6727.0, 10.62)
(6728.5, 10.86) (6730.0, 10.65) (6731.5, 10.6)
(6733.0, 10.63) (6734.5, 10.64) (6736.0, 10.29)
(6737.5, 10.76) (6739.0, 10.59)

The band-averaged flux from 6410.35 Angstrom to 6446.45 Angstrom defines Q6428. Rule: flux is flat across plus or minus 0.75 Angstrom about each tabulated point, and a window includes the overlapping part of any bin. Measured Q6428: 11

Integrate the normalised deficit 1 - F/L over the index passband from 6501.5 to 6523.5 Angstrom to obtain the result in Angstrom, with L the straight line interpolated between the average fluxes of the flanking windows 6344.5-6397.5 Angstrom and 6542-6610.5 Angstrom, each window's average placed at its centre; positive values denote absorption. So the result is -0.7 Angstrom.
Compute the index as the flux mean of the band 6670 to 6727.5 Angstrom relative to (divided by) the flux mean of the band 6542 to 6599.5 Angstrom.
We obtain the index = 1.0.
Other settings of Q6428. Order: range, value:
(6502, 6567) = 10.6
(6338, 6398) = 11.2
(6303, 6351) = 11.2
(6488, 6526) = 10.9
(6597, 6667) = 10.7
